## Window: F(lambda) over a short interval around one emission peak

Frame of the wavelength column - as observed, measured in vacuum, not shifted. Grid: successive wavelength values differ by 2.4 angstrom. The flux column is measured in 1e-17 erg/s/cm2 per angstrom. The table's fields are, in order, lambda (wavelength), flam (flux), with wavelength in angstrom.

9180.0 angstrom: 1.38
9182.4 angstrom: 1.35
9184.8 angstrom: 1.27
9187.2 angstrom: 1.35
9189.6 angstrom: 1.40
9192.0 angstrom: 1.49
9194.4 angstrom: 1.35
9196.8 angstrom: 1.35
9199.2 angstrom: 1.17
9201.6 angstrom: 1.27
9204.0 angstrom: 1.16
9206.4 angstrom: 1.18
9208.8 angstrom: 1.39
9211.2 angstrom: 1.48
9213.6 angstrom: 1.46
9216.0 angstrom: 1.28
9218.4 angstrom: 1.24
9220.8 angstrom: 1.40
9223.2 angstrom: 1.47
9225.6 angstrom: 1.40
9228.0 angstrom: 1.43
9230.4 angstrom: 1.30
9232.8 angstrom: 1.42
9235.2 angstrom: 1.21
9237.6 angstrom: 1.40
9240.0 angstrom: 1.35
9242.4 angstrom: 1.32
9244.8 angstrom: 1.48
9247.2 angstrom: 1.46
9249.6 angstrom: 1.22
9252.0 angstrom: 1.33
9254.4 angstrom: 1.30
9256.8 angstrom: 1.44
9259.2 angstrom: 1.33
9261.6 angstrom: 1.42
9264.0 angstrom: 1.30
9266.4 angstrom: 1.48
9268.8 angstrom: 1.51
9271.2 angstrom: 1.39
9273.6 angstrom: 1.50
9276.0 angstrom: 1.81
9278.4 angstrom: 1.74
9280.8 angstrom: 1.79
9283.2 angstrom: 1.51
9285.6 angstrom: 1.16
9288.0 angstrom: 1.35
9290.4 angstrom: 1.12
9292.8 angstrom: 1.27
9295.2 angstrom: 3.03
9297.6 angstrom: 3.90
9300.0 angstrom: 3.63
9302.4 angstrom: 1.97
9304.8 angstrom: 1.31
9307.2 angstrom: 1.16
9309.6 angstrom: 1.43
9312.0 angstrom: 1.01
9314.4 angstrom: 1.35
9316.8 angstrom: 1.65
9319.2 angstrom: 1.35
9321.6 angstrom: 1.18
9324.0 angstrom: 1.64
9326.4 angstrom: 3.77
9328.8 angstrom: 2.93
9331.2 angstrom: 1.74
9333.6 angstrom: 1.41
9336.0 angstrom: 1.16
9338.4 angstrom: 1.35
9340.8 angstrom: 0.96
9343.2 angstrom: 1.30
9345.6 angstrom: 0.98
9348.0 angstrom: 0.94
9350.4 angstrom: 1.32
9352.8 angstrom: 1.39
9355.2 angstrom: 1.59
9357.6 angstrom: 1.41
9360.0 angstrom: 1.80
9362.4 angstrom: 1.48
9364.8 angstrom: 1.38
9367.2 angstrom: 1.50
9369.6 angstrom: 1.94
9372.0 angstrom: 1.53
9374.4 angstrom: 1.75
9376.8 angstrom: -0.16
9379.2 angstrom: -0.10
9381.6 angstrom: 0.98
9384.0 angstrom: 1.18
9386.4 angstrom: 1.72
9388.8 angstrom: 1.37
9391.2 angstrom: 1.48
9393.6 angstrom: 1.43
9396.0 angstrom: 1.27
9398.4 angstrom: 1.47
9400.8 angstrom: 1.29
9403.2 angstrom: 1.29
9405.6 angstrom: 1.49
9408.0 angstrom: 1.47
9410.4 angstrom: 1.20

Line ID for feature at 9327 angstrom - [N II]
